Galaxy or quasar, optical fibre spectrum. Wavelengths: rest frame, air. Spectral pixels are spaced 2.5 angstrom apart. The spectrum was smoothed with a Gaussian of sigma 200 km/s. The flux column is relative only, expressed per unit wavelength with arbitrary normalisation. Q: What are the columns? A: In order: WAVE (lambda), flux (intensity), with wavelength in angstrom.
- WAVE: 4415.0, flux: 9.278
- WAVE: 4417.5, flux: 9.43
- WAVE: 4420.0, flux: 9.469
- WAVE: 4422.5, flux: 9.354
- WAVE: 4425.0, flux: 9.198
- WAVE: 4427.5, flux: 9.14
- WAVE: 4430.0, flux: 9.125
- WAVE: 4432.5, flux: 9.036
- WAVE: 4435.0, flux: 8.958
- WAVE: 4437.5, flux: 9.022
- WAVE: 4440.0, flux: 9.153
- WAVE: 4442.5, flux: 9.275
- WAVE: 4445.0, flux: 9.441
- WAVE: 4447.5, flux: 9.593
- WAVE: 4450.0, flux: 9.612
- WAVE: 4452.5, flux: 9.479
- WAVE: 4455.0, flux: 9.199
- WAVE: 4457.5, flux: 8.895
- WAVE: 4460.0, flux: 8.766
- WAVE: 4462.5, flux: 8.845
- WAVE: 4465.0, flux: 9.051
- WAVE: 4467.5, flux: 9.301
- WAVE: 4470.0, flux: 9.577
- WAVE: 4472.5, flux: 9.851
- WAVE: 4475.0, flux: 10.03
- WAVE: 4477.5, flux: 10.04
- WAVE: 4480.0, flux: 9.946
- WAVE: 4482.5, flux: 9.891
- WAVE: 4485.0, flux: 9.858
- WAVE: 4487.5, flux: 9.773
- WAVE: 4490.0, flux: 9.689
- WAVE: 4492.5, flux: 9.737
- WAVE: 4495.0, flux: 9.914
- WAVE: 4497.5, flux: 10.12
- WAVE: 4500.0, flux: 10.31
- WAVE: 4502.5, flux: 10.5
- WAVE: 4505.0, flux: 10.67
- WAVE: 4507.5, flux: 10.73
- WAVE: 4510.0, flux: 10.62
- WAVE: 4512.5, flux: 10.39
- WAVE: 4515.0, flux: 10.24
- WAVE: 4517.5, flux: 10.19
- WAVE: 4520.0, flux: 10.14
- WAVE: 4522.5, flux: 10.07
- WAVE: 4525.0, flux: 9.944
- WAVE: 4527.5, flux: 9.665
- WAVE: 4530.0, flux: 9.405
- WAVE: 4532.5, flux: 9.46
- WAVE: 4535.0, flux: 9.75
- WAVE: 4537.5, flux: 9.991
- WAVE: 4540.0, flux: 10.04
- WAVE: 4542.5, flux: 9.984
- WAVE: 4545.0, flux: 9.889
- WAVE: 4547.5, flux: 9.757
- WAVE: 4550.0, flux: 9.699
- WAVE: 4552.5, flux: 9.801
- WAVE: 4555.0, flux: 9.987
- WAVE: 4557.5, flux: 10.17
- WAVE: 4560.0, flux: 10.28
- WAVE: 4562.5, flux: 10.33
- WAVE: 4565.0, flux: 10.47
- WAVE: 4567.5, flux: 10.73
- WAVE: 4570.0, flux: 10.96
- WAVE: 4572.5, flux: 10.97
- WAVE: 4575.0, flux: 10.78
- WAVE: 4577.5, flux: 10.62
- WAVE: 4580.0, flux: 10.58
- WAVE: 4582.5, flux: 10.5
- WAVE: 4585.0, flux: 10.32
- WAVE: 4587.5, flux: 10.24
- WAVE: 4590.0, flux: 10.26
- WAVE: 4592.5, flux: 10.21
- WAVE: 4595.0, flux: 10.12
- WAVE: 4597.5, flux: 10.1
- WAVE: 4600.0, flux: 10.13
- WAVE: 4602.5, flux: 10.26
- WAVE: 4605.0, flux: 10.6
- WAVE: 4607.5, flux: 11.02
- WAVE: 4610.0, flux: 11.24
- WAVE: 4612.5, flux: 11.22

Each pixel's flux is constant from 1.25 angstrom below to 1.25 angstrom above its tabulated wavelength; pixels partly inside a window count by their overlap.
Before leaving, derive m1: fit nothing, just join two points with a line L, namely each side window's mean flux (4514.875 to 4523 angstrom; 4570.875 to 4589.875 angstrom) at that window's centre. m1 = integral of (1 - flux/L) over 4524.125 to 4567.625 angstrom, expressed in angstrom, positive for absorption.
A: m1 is 1.6 angstrom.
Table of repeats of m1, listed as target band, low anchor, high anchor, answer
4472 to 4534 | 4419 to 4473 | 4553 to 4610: -2.0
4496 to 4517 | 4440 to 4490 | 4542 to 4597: -1.3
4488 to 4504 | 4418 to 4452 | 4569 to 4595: -0.4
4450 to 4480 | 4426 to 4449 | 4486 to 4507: 0.7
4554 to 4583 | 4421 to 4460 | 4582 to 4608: -1.2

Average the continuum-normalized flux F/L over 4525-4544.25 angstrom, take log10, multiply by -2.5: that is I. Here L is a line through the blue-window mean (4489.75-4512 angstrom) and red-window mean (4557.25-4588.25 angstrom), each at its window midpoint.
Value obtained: 0.07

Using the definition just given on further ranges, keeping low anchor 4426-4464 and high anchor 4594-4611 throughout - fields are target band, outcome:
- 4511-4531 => -0.02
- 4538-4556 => 0.02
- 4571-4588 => -0.03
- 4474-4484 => -0.06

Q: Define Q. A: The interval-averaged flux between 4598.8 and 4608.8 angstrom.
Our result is 10.5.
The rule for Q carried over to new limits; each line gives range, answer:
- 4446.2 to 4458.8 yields 9.35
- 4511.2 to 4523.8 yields 10.2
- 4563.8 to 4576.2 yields 10.8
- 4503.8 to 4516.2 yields 10.5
